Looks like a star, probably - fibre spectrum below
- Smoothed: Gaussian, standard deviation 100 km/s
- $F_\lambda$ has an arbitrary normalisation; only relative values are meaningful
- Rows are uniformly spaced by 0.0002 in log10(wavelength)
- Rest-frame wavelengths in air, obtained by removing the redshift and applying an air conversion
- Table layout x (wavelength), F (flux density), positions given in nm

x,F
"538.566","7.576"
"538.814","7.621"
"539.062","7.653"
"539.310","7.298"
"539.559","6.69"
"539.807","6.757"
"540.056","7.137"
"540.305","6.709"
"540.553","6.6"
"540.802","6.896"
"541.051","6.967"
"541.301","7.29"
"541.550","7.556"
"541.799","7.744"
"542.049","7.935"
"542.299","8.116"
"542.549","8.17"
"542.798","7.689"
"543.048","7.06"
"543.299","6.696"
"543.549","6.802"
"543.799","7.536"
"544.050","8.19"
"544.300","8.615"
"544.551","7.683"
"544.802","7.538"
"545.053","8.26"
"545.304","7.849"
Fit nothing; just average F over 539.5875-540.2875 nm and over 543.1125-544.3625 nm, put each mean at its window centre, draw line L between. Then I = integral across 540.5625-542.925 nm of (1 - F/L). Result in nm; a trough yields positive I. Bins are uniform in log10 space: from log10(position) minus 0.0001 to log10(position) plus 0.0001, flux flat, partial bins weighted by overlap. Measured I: -0.124 nm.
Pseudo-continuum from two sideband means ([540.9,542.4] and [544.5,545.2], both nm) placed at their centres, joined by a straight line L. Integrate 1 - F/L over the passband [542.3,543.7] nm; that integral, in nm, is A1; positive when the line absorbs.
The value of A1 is 0.06 nm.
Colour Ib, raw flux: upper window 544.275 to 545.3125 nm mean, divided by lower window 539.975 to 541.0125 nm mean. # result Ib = 1.16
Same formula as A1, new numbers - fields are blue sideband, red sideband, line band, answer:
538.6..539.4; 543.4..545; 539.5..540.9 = 0.15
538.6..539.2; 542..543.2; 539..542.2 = 0.22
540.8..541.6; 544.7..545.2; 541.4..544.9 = -0.05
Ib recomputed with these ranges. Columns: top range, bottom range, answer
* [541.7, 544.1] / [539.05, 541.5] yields 1.08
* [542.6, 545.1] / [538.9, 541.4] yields 1.09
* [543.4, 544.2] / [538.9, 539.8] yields 1.05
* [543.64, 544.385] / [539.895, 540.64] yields 1.18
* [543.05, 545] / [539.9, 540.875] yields 1.11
